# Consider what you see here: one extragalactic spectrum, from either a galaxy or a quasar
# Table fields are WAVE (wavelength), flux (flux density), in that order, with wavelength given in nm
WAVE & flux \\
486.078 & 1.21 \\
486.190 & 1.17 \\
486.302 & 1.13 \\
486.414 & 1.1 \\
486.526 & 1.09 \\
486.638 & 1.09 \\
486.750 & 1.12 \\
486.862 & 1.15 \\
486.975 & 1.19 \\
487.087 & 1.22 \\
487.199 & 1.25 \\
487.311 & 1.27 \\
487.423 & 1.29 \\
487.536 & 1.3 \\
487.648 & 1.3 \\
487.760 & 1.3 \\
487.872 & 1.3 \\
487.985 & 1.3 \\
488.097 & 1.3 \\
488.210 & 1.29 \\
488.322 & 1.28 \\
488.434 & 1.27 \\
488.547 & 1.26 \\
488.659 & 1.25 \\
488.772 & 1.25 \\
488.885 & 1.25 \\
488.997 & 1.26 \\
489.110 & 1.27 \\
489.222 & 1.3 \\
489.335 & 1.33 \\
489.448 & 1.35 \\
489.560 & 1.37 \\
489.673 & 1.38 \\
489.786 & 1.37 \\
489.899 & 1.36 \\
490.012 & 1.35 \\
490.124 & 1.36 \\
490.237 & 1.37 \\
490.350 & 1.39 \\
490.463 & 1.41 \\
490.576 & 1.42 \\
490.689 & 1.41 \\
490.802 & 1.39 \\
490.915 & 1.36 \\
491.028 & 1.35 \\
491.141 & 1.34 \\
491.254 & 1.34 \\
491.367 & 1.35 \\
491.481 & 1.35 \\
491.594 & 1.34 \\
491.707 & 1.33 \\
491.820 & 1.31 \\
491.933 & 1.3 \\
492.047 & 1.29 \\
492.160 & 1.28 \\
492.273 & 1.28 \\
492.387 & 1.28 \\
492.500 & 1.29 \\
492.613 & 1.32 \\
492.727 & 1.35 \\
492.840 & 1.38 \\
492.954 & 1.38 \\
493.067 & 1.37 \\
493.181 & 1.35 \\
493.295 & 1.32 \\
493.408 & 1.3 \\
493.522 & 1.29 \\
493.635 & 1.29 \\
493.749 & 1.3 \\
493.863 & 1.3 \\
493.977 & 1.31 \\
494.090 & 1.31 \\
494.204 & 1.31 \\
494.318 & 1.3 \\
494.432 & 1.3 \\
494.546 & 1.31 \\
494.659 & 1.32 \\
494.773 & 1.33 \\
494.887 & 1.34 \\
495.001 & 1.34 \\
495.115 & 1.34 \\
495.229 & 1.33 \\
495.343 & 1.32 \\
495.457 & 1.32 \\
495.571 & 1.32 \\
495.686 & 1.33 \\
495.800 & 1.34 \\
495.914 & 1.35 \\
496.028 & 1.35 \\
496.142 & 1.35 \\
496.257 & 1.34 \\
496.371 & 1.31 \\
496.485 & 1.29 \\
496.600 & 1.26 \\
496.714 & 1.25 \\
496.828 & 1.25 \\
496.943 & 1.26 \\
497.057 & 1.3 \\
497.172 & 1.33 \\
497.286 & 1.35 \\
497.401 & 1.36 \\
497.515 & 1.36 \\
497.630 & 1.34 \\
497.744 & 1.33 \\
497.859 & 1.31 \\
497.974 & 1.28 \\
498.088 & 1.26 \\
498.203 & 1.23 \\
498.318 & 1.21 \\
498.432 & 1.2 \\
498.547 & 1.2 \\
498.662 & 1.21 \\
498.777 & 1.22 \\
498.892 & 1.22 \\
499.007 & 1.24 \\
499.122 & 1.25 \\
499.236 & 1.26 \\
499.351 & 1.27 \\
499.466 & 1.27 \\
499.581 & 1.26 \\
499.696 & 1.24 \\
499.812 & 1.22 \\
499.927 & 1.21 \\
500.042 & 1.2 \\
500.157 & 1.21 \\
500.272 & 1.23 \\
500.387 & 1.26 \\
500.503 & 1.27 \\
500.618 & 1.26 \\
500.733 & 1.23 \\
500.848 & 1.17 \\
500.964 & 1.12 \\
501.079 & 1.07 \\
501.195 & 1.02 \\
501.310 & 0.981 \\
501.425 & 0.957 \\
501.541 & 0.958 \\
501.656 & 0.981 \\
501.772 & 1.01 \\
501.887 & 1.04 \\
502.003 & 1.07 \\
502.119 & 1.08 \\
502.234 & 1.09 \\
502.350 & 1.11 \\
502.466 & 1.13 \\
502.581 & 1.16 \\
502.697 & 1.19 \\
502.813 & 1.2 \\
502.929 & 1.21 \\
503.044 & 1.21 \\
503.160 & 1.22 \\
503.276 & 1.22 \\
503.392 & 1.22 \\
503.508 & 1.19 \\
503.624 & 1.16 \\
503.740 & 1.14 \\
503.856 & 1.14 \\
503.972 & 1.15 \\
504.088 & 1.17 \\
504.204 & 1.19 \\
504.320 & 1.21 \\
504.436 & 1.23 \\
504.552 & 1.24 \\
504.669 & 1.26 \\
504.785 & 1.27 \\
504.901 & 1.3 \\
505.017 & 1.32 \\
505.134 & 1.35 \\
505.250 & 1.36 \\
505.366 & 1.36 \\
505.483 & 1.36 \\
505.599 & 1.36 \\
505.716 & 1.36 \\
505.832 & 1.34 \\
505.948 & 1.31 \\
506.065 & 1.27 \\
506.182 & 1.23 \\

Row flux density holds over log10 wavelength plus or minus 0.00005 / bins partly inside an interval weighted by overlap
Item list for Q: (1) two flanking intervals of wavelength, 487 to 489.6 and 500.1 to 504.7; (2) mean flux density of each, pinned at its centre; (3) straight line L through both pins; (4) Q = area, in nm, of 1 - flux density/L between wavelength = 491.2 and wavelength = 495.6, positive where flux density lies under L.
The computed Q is -0.30 nm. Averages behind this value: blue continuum 1.28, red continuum 1.15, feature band 1.32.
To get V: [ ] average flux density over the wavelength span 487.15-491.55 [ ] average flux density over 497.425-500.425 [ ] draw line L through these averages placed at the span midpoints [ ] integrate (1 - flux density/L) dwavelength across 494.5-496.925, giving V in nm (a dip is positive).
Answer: -0.08 nm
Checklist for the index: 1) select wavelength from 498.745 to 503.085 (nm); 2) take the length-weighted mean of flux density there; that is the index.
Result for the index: 1.16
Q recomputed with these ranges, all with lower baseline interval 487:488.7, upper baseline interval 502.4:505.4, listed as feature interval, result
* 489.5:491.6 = -0.17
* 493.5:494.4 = -0.03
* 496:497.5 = -0.07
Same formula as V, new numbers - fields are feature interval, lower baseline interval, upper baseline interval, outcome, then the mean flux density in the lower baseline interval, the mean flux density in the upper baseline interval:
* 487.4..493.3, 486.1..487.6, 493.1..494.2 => -0.374 nm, 1.18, 1.31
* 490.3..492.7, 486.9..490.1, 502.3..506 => -0.106 nm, 1.29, 1.24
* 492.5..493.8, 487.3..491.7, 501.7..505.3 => -0.040 nm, 1.33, 1.19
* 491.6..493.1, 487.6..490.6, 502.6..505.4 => -0.024 nm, 1.32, 1.23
